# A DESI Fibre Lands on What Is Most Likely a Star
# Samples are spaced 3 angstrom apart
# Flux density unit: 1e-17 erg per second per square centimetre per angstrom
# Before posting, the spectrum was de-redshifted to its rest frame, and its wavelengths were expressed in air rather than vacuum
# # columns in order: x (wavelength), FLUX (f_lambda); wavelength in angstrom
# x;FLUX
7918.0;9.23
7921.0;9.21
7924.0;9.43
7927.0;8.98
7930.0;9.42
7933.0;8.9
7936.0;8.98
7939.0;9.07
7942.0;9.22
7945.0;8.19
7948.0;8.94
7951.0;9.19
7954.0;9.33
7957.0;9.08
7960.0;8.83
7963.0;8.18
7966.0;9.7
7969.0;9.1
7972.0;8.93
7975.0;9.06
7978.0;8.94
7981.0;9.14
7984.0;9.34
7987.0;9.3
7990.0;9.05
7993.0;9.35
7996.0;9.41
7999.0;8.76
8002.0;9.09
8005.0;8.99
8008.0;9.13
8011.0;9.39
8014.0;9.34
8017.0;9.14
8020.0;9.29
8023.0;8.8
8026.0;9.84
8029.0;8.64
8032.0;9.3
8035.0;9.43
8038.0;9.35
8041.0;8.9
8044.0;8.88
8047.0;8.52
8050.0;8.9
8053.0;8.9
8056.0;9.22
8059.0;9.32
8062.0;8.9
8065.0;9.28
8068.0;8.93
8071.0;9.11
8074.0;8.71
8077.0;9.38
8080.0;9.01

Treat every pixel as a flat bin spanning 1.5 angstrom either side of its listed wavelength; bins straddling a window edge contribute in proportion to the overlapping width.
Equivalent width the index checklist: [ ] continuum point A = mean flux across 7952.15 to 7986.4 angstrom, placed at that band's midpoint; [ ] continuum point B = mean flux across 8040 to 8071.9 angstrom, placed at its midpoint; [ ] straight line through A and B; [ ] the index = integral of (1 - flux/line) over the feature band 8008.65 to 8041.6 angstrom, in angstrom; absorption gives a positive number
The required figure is -0.8 angstrom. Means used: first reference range 9.07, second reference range 8.99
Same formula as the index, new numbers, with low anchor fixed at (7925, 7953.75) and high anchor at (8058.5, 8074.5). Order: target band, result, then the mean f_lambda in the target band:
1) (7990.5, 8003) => -0.17 angstrom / 9.15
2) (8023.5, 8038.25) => -0.39 angstrom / 9.27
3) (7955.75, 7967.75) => 0.09 angstrom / 8.95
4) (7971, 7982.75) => -0.01 angstrom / 9.03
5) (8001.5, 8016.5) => -0.27 angstrom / 9.19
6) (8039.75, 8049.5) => 0.28 angstrom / 8.78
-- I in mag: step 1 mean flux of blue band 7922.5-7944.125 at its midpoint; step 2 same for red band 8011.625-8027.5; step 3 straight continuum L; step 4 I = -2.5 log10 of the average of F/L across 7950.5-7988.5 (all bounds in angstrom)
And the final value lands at 0.01 mag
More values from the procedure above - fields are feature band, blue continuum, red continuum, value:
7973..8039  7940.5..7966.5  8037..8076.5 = -0.026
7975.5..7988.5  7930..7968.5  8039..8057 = -0.026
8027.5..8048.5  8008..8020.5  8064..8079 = 0.022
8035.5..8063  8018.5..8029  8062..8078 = 0.015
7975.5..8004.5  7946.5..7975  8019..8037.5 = -0.004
